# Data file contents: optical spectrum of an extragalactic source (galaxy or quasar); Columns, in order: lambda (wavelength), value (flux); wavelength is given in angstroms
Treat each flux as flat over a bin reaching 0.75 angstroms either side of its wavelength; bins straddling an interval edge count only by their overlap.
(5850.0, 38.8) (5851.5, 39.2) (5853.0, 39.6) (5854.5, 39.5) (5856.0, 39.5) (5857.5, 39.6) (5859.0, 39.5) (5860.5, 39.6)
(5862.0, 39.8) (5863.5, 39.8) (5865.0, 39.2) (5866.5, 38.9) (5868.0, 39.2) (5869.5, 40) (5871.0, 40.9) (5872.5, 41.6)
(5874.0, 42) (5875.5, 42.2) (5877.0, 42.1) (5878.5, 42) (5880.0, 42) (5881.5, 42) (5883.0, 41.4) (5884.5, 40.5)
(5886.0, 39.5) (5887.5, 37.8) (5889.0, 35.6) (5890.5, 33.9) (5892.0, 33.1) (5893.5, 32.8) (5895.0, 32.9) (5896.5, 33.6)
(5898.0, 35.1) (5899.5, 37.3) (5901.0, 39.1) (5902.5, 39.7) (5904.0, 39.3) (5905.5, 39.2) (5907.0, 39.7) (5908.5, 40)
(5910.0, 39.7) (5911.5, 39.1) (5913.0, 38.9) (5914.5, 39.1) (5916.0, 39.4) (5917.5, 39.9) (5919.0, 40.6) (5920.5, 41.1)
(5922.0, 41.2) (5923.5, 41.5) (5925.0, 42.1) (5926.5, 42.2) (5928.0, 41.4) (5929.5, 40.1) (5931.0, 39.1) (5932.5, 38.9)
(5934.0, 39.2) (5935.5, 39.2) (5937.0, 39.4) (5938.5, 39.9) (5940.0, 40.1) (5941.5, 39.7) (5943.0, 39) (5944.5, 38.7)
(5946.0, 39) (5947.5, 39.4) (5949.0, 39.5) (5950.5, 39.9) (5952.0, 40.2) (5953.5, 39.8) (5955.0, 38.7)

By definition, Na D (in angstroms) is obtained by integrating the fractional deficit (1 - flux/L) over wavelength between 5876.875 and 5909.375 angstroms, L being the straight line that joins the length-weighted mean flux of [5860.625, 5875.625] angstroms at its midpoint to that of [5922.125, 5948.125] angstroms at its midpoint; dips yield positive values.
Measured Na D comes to 1.7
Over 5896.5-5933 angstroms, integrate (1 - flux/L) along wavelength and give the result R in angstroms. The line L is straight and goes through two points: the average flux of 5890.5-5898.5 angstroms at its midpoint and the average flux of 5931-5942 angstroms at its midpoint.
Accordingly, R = -3.3 angstroms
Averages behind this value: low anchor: 33.5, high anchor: 39.5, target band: 39.6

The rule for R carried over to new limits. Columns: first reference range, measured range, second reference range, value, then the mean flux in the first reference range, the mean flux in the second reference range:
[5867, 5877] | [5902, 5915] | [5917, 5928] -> 0.6 angstroms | 41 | 41.3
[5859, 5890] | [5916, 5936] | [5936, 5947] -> -0.4 angstroms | 40.2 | 39.4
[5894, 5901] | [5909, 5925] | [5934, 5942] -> -1.2 angstroms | 35.1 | 39.6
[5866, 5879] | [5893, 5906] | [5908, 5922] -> 1.2 angstroms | 41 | 39.8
